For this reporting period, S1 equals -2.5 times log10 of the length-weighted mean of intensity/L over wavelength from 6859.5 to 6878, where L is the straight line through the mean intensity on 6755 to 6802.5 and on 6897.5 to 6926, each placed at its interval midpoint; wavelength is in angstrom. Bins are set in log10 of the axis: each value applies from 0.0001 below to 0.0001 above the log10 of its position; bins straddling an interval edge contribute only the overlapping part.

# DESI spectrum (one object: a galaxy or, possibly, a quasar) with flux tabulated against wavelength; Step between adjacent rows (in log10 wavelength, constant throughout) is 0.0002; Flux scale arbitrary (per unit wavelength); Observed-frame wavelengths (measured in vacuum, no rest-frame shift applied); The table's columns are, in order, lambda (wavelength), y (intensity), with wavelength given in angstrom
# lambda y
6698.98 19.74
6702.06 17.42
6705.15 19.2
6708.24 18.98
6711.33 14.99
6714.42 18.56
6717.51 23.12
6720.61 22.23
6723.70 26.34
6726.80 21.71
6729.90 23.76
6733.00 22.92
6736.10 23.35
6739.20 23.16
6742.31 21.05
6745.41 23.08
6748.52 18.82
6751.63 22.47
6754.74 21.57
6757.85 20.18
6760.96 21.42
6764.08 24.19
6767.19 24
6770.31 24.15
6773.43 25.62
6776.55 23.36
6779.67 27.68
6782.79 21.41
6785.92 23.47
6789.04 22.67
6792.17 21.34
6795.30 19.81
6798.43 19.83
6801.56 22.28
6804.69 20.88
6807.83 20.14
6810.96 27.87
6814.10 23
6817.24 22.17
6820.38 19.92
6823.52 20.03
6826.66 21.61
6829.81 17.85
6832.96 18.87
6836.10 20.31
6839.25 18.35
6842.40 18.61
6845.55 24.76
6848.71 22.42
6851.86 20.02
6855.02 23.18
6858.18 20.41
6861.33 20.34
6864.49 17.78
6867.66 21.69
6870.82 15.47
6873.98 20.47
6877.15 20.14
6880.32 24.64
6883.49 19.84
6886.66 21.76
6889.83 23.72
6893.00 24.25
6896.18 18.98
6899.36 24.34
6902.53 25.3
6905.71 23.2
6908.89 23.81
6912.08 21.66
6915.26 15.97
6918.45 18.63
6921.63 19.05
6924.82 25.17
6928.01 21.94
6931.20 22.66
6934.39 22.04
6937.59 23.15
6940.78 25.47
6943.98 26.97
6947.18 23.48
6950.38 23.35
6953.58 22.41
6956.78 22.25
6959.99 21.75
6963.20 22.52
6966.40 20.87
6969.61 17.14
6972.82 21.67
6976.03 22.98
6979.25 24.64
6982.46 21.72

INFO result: 0.15 mag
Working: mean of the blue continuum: 22.7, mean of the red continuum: 21.8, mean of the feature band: 19.3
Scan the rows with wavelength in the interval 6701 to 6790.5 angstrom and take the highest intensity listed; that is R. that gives 27.68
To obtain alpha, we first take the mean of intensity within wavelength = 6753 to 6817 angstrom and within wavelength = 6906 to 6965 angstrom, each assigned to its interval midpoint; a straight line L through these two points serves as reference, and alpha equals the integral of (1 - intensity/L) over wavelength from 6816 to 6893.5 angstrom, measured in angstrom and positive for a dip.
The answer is 6.4 angstrom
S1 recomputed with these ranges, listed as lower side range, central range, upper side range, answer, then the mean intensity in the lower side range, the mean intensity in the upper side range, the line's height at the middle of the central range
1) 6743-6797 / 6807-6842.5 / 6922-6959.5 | 0.10 mag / 22.6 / 23.3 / 22.9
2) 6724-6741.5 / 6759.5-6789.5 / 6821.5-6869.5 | -0.08 mag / 23.1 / 20.4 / 22.1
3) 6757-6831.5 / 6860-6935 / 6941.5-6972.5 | 0.05 mag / 22.3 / 22.4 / 22.3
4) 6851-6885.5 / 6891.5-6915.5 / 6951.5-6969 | -0.08 mag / 20.4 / 21.7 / 20.9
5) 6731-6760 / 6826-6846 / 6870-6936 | 0.11 mag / 21.9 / 21.6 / 21.7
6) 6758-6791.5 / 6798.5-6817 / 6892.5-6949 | 0.04 mag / 23.6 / 22.5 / 23.3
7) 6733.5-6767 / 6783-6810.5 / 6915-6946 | 0.03 mag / 22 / 22.4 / 22.1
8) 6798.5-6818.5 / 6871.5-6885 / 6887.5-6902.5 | 0.10 mag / 22.5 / 23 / 22.9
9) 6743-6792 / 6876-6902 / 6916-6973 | 0.00 mag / 22.9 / 22.2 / 22.4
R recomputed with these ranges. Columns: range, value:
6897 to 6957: 26.97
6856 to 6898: 24.64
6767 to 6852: 27.87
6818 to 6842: 21.61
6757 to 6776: 25.62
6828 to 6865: 24.76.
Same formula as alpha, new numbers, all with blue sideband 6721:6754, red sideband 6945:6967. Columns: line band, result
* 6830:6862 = 2.80 angstrom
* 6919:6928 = 0.36 angstrom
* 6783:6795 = 0.28 angstrom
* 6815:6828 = 0.91 angstrom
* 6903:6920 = 1.21 angstrom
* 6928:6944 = -0.70 angstrom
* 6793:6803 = 0.86 angstrom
